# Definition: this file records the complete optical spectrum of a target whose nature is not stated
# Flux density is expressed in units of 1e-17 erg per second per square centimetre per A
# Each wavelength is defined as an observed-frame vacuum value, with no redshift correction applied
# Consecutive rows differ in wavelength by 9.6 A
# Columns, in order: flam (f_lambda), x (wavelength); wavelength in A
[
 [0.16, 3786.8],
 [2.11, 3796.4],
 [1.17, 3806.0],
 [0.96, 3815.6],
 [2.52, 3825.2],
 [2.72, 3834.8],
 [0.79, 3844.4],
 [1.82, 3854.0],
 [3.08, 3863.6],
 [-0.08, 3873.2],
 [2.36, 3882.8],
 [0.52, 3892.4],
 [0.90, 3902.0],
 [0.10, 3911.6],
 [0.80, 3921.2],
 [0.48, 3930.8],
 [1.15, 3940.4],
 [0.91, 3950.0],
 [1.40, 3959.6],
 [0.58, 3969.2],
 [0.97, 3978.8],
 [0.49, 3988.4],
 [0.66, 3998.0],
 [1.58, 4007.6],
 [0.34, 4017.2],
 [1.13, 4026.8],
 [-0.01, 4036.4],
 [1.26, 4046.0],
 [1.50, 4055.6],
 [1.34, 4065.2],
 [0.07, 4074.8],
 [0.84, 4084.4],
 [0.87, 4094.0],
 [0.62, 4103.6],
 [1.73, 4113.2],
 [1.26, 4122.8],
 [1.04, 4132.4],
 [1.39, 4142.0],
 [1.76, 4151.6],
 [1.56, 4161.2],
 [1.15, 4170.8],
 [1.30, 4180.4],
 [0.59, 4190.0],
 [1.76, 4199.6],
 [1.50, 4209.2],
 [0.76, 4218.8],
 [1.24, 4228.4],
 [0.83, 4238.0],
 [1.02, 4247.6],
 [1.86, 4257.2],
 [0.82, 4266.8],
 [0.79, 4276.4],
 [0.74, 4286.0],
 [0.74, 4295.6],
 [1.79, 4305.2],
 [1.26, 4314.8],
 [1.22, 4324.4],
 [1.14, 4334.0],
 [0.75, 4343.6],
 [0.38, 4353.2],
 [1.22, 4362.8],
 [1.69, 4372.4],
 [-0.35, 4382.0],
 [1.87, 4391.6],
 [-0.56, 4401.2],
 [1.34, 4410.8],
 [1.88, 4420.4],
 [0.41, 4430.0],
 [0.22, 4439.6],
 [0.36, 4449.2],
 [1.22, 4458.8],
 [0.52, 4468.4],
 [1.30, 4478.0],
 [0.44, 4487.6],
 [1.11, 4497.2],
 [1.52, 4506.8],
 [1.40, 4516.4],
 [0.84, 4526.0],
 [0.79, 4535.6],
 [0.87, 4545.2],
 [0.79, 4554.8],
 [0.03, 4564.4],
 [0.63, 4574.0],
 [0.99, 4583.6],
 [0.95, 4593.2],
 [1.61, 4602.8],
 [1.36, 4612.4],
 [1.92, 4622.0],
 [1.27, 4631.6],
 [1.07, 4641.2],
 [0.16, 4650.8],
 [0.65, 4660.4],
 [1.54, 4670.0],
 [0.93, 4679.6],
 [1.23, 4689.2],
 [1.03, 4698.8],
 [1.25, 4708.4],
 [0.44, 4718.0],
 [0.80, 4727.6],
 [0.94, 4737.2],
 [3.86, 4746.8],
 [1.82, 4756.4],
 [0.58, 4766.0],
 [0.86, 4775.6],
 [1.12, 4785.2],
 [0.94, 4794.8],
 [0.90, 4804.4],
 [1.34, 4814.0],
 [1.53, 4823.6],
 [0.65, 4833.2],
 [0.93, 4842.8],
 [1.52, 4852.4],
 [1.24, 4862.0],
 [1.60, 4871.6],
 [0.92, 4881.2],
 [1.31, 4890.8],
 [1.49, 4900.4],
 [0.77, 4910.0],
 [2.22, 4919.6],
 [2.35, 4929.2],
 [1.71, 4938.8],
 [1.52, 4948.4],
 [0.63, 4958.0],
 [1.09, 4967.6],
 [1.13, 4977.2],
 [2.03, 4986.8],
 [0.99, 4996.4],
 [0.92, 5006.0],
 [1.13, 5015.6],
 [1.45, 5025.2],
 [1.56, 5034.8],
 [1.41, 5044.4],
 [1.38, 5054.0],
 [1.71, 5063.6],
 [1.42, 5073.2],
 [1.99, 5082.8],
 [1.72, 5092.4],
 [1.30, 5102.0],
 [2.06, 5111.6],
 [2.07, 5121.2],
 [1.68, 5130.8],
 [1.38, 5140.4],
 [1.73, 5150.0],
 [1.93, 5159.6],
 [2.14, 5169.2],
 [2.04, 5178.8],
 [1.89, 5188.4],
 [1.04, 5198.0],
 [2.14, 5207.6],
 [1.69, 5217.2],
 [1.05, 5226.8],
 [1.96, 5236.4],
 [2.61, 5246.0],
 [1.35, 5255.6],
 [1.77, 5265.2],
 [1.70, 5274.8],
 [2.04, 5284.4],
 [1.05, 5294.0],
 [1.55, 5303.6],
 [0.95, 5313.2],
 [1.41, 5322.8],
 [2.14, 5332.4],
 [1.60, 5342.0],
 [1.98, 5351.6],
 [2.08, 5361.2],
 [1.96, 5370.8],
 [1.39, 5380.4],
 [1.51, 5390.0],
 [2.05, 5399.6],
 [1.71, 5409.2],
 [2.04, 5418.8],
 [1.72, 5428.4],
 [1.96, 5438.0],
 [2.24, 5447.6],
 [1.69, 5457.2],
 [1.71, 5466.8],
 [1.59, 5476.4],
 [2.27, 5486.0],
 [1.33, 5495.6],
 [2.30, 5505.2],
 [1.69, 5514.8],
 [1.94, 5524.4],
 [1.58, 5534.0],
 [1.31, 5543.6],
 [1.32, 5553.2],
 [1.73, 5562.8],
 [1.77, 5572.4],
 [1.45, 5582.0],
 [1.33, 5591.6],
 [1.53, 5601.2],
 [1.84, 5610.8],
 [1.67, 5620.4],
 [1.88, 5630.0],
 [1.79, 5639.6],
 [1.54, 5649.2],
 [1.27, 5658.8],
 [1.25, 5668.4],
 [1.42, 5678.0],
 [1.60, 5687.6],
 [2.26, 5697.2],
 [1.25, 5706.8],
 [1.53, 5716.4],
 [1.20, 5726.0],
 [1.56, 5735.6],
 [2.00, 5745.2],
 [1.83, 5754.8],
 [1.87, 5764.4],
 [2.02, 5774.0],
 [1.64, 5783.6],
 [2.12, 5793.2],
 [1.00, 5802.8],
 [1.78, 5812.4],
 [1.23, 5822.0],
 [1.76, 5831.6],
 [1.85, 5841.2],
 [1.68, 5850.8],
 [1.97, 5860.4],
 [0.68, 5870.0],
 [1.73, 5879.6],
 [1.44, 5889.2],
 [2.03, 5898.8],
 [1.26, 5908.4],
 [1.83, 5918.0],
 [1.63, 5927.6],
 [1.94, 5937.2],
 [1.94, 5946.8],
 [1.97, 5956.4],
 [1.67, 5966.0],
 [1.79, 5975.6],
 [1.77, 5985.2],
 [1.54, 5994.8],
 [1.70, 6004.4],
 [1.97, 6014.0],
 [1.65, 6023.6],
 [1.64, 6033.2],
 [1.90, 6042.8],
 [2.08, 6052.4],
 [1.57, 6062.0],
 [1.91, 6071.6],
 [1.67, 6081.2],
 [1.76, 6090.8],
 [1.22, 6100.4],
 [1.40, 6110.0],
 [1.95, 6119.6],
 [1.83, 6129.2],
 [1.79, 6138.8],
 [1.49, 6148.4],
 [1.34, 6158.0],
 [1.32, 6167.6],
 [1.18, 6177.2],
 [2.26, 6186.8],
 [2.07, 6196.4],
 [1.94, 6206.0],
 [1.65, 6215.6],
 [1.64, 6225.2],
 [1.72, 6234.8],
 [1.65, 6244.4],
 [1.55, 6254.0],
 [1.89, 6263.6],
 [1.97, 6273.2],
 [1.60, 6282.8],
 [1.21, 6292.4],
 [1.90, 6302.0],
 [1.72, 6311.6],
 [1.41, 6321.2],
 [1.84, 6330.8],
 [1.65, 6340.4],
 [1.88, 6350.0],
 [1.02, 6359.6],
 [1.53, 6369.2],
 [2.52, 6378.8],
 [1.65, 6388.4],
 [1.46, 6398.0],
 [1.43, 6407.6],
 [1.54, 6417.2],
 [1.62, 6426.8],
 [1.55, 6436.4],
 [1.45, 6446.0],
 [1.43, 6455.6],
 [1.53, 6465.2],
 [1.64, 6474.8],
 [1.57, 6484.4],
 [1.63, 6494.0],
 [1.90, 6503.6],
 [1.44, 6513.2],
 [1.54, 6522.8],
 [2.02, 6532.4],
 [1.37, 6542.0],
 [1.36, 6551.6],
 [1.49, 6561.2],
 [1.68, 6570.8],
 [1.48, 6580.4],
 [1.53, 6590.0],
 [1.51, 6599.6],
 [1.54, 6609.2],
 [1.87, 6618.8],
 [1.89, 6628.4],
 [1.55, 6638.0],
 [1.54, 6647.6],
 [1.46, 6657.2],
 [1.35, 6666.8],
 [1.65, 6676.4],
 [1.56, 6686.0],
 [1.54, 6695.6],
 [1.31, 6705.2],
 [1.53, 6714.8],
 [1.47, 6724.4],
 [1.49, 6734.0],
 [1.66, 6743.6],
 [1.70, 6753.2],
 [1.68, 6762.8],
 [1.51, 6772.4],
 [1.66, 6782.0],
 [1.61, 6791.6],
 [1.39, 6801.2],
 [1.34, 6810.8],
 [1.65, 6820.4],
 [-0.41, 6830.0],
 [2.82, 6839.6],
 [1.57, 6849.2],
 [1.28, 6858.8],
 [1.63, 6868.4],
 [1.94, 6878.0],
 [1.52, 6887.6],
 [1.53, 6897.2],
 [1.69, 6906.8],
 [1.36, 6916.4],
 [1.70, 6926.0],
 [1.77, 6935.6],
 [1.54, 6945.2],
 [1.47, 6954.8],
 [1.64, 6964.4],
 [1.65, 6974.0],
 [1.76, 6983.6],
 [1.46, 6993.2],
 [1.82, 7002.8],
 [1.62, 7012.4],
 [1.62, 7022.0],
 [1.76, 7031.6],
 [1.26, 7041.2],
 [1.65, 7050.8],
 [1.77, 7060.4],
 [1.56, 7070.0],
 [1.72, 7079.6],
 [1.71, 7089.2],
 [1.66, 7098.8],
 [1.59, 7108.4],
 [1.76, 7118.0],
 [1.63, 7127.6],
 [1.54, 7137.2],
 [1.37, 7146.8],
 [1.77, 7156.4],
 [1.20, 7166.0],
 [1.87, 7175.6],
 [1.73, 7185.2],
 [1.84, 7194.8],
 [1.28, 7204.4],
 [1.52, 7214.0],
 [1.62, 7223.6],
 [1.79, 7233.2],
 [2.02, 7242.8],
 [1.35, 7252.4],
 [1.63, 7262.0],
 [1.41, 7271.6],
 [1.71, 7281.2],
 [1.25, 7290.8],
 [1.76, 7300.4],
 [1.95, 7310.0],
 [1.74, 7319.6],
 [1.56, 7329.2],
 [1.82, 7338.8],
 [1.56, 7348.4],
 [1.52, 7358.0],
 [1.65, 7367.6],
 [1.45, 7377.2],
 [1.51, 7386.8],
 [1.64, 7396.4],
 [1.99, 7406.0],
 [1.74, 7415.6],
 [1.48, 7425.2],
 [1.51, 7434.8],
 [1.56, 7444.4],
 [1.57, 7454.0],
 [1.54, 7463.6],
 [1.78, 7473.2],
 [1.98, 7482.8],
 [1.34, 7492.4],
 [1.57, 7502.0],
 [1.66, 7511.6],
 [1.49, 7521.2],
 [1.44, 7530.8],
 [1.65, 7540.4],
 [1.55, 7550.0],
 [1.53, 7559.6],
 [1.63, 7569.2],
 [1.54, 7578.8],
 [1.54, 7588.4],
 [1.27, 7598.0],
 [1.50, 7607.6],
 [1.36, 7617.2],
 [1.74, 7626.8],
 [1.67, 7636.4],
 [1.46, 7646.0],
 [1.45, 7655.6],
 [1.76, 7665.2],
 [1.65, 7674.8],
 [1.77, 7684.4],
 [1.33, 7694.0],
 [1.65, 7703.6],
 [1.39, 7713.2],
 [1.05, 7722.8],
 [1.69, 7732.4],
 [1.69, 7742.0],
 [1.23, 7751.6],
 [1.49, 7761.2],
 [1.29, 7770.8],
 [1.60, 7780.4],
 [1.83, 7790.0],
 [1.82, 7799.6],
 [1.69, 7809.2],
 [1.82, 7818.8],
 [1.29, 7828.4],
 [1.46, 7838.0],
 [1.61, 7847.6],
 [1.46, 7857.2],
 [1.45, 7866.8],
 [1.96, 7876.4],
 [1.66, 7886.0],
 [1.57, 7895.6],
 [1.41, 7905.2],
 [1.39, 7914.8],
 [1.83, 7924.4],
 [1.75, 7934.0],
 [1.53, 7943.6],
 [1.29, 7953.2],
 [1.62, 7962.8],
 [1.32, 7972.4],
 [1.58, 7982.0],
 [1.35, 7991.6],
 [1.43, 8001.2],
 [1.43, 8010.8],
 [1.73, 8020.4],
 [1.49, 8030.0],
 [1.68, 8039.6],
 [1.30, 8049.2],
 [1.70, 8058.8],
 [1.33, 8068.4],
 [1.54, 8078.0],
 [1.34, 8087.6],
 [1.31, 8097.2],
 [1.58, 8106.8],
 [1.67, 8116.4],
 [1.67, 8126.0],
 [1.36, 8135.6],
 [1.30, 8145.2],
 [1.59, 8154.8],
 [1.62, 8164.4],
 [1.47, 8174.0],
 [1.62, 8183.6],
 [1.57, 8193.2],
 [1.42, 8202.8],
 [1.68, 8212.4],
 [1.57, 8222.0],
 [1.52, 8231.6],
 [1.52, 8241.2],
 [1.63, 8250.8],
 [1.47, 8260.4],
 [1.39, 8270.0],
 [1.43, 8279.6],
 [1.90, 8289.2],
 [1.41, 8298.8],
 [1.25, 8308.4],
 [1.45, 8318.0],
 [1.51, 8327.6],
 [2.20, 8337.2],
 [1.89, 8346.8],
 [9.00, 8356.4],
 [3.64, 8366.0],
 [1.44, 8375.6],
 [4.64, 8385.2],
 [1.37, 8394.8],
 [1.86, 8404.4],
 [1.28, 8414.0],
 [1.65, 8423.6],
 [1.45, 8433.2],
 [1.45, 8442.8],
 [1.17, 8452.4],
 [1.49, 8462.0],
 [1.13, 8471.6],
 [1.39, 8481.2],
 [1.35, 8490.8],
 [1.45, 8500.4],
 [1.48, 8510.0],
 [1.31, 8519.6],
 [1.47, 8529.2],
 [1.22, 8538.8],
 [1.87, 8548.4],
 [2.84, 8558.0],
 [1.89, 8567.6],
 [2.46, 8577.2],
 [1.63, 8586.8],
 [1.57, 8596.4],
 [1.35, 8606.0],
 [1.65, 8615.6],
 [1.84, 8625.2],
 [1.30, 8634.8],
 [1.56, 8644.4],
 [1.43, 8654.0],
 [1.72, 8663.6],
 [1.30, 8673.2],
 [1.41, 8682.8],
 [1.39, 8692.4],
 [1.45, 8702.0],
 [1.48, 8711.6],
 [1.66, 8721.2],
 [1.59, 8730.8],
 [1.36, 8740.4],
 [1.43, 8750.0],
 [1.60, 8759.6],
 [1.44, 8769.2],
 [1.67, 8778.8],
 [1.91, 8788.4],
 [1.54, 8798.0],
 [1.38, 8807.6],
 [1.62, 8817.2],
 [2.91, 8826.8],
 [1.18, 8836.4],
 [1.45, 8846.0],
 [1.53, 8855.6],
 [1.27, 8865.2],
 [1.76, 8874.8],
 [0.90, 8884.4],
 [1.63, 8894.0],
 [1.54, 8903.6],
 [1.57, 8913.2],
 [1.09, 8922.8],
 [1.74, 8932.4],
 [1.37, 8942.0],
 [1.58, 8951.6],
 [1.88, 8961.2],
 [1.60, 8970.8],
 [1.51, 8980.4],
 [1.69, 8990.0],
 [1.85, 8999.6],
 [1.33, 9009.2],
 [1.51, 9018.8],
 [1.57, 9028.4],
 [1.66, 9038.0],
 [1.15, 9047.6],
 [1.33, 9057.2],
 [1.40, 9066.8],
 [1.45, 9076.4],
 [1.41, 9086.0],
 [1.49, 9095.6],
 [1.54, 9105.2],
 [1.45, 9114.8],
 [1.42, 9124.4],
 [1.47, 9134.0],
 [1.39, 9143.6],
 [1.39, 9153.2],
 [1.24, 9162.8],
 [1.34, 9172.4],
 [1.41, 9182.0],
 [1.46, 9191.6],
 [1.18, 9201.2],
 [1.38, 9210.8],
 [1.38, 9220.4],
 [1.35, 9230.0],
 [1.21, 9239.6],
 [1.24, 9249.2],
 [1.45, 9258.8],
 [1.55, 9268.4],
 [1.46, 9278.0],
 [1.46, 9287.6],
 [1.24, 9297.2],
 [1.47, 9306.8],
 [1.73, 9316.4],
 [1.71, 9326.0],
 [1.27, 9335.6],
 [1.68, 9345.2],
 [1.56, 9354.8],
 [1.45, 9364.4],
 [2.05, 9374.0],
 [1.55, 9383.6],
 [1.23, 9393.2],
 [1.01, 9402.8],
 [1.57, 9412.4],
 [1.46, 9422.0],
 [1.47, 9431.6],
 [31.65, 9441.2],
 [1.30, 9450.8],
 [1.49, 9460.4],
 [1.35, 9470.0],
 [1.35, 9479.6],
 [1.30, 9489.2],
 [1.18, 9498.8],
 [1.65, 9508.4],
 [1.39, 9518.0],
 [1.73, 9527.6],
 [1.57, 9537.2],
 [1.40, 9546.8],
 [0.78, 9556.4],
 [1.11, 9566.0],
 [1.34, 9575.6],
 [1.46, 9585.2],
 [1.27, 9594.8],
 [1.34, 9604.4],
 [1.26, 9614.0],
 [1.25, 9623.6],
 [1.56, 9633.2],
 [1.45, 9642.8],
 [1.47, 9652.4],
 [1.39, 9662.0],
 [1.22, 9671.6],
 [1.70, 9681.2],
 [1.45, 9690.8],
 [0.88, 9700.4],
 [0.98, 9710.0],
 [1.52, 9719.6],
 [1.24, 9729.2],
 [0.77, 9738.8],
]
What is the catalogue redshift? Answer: 0.27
